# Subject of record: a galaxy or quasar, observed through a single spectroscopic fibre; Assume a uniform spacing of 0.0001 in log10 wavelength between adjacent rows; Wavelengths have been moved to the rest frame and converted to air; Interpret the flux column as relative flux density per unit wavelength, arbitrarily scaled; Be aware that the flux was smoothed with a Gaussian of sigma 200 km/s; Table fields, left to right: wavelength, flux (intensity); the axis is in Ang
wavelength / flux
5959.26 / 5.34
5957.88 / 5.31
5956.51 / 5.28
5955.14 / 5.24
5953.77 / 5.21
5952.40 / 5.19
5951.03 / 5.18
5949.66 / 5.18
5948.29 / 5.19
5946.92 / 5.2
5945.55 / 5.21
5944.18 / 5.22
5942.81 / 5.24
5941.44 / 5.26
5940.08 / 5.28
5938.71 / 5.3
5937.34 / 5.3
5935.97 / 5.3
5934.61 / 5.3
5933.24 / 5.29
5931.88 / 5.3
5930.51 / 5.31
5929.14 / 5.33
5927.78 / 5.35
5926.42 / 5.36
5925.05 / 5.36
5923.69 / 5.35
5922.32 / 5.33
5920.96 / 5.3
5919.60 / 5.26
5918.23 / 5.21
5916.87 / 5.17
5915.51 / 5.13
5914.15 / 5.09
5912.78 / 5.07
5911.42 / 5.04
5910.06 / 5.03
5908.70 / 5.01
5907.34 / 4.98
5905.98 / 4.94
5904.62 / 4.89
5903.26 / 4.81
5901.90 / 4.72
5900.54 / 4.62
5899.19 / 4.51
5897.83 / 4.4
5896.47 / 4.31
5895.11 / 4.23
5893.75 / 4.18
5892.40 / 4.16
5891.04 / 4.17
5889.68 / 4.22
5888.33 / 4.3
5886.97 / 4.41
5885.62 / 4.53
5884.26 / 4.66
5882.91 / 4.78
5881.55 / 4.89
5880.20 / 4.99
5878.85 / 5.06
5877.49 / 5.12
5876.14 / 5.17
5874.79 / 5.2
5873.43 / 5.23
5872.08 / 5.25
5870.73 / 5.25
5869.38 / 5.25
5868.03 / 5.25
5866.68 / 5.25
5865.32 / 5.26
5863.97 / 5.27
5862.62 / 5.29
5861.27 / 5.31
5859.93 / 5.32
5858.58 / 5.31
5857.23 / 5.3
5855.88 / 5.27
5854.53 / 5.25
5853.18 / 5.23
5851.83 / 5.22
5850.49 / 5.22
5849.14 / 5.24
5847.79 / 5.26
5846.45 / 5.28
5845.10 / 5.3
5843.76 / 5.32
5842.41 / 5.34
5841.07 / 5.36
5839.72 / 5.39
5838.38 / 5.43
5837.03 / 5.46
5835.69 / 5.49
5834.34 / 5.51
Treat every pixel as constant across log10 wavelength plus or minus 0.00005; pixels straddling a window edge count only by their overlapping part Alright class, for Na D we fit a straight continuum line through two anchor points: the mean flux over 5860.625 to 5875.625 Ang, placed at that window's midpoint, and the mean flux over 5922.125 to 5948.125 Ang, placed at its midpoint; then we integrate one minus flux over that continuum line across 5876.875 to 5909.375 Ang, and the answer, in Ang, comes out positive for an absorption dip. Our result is 3.99 Ang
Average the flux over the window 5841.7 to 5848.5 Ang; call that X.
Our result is 5.3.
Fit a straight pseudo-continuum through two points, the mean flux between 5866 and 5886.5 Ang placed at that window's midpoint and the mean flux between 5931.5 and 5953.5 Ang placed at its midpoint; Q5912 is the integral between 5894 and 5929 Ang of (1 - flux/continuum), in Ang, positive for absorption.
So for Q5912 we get 1.2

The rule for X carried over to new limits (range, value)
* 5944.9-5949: 5.2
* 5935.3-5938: 5.29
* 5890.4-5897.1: 4.21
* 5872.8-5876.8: 5.19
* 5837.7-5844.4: 5.36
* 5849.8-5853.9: 5.22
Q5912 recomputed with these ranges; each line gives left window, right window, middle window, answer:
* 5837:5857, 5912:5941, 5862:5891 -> 1.8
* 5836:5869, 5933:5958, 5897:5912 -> 1.3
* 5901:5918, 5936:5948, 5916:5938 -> -0.7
